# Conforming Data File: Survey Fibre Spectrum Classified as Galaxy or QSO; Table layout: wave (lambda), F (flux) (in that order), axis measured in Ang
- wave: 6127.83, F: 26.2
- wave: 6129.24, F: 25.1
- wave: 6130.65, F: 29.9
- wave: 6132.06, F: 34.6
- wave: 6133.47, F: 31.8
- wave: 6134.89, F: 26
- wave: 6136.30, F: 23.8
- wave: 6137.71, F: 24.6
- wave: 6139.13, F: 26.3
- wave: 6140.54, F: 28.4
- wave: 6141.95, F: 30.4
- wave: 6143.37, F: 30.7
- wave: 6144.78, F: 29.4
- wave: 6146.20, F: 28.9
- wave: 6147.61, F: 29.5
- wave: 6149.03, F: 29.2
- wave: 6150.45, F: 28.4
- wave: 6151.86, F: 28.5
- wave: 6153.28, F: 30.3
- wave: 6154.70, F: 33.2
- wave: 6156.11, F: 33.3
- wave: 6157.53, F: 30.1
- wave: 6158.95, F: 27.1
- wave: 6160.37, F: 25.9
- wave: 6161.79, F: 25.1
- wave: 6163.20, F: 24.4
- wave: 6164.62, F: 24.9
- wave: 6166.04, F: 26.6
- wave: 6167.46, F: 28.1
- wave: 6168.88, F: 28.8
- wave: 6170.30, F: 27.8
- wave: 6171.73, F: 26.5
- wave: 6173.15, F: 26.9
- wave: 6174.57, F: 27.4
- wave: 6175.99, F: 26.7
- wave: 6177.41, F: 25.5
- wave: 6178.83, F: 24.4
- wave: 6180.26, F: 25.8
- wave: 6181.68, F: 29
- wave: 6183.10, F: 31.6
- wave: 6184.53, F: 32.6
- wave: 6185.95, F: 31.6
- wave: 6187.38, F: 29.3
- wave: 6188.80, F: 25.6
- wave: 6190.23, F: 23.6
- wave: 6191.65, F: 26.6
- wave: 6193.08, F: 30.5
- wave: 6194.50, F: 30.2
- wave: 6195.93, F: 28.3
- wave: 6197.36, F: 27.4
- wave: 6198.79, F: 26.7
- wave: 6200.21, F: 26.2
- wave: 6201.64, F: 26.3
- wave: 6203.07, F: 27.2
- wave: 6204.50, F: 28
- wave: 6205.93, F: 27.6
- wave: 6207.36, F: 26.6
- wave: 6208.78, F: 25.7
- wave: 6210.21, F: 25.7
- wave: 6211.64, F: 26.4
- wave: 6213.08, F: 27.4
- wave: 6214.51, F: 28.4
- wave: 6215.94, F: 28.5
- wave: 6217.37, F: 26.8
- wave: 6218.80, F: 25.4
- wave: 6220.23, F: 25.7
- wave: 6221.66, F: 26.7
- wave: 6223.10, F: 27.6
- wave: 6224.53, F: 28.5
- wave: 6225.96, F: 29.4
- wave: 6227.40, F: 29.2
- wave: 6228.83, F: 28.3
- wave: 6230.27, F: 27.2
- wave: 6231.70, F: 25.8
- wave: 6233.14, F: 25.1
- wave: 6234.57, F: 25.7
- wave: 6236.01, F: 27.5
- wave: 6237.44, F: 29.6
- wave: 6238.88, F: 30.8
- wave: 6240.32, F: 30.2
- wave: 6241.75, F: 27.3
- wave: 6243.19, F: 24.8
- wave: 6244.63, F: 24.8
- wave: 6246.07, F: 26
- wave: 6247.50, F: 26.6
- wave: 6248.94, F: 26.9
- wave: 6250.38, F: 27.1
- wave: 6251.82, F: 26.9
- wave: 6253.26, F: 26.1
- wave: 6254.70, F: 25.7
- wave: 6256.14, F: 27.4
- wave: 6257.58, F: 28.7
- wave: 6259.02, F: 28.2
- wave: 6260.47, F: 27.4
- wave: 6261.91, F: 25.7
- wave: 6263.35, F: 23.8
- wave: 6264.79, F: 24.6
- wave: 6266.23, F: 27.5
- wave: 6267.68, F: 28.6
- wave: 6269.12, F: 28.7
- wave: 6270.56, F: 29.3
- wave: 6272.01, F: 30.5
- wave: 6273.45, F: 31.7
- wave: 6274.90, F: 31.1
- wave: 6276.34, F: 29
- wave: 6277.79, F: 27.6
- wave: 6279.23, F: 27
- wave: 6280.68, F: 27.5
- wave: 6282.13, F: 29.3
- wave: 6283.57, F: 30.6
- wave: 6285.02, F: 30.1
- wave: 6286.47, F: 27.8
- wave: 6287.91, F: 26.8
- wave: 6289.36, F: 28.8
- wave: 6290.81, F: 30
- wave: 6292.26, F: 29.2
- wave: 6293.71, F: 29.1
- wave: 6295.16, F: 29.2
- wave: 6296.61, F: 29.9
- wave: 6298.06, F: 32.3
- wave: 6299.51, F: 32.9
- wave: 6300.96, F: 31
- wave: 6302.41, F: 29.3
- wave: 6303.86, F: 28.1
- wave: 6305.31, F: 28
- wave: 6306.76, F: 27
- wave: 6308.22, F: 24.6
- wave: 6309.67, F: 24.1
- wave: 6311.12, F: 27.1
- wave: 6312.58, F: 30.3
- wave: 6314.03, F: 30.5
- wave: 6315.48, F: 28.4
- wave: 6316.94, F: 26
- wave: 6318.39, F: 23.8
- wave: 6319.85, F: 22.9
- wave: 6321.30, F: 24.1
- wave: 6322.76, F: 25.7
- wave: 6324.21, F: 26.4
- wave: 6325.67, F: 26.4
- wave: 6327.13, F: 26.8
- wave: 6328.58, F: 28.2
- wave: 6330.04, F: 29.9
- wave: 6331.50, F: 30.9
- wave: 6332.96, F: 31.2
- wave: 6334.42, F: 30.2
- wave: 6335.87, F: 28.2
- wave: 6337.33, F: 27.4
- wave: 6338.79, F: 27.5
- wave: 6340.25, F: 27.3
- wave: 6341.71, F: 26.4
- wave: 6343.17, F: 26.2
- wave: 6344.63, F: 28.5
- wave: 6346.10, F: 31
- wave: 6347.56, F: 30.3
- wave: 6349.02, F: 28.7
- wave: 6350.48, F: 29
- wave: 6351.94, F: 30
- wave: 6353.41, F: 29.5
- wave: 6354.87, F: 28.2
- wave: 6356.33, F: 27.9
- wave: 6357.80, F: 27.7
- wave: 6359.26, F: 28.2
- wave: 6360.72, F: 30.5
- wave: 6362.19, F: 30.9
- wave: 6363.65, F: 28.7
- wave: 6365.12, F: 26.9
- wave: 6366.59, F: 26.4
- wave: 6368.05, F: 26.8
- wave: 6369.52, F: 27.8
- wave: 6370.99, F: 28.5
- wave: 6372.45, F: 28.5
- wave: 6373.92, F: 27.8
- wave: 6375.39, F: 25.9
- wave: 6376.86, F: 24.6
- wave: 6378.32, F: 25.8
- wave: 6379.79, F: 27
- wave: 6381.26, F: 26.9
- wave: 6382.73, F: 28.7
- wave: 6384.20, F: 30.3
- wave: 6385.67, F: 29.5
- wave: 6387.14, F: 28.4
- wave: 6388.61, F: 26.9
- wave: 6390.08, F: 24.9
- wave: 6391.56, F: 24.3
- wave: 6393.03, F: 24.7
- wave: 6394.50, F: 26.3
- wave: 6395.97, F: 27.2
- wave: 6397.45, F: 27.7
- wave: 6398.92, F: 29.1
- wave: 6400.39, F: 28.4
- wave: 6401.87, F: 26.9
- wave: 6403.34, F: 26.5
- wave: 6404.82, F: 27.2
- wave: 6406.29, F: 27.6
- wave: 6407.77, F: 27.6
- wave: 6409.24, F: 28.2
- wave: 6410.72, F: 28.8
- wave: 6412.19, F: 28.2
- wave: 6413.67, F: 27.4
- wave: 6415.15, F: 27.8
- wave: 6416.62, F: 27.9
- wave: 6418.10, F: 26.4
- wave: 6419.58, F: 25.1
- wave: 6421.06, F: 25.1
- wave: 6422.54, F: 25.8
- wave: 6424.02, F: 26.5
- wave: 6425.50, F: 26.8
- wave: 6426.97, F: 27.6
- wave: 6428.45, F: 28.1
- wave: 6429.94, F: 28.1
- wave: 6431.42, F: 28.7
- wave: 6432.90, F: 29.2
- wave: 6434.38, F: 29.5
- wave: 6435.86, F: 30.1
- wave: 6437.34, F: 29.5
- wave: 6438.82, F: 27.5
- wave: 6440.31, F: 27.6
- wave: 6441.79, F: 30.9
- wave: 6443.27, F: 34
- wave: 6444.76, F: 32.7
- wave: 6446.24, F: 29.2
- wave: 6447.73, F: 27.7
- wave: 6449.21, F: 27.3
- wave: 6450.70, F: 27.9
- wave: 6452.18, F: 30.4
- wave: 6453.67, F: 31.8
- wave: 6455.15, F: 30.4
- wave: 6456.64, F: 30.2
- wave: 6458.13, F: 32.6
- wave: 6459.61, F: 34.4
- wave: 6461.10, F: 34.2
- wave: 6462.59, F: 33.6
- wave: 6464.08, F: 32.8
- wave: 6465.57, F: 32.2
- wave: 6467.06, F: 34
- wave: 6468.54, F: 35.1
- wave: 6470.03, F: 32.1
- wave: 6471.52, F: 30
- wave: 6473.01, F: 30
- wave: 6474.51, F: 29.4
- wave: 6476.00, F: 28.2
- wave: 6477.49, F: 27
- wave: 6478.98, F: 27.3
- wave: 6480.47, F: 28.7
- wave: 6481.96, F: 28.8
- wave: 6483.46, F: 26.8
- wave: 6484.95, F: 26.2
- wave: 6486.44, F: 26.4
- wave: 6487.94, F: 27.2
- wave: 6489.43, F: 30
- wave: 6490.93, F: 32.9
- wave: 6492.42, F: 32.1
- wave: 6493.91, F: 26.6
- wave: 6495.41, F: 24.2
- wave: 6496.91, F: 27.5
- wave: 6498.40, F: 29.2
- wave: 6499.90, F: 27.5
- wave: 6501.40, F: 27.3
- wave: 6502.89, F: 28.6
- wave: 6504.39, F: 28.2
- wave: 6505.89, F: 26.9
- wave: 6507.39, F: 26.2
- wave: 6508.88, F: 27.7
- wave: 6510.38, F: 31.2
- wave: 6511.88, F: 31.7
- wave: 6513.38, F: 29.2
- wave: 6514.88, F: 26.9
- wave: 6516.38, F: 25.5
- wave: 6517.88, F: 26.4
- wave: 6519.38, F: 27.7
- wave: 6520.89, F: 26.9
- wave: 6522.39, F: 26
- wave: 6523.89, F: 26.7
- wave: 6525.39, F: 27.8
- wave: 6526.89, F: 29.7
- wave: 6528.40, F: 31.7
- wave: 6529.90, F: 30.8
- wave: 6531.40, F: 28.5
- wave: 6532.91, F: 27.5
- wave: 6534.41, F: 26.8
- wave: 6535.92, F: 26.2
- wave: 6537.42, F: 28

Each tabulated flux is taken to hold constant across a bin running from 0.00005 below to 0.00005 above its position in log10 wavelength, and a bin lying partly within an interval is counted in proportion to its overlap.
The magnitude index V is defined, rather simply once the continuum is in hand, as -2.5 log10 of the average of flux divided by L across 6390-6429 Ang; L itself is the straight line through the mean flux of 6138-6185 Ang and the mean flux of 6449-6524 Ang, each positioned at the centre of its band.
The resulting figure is 0.08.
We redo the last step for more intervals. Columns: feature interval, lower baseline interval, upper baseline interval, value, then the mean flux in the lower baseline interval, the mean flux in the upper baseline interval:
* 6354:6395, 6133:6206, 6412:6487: 0.06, 27.9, 29.3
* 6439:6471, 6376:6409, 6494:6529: -0.14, 27.1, 27.8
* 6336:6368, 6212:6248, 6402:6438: -0.03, 27.3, 27.6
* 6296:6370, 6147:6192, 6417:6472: 0.04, 28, 29.9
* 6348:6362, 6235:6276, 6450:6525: -0.03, 27.6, 29.2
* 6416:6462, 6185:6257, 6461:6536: -0.02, 27.3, 28.8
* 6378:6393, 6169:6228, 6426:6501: 0.07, 27.5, 29.7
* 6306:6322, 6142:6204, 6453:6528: 0.09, 28.1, 29.2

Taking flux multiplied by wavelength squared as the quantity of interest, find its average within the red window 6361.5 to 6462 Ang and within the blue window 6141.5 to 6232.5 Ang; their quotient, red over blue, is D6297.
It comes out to 1.1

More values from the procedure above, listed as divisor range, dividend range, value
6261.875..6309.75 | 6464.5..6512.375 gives 1.08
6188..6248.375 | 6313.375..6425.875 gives 1.06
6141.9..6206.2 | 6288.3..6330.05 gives 1.04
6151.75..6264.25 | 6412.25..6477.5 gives 1.17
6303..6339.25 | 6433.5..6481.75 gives 1.17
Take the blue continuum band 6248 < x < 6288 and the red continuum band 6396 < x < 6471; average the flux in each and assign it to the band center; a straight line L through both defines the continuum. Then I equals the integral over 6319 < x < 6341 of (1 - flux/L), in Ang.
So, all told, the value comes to 0.7 Ang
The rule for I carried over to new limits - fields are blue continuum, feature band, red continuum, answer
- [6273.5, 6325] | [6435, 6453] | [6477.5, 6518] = -0.9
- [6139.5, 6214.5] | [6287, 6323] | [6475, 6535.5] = 0.0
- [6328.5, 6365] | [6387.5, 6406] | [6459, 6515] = 1.5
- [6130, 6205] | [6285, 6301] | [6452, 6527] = -0.6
